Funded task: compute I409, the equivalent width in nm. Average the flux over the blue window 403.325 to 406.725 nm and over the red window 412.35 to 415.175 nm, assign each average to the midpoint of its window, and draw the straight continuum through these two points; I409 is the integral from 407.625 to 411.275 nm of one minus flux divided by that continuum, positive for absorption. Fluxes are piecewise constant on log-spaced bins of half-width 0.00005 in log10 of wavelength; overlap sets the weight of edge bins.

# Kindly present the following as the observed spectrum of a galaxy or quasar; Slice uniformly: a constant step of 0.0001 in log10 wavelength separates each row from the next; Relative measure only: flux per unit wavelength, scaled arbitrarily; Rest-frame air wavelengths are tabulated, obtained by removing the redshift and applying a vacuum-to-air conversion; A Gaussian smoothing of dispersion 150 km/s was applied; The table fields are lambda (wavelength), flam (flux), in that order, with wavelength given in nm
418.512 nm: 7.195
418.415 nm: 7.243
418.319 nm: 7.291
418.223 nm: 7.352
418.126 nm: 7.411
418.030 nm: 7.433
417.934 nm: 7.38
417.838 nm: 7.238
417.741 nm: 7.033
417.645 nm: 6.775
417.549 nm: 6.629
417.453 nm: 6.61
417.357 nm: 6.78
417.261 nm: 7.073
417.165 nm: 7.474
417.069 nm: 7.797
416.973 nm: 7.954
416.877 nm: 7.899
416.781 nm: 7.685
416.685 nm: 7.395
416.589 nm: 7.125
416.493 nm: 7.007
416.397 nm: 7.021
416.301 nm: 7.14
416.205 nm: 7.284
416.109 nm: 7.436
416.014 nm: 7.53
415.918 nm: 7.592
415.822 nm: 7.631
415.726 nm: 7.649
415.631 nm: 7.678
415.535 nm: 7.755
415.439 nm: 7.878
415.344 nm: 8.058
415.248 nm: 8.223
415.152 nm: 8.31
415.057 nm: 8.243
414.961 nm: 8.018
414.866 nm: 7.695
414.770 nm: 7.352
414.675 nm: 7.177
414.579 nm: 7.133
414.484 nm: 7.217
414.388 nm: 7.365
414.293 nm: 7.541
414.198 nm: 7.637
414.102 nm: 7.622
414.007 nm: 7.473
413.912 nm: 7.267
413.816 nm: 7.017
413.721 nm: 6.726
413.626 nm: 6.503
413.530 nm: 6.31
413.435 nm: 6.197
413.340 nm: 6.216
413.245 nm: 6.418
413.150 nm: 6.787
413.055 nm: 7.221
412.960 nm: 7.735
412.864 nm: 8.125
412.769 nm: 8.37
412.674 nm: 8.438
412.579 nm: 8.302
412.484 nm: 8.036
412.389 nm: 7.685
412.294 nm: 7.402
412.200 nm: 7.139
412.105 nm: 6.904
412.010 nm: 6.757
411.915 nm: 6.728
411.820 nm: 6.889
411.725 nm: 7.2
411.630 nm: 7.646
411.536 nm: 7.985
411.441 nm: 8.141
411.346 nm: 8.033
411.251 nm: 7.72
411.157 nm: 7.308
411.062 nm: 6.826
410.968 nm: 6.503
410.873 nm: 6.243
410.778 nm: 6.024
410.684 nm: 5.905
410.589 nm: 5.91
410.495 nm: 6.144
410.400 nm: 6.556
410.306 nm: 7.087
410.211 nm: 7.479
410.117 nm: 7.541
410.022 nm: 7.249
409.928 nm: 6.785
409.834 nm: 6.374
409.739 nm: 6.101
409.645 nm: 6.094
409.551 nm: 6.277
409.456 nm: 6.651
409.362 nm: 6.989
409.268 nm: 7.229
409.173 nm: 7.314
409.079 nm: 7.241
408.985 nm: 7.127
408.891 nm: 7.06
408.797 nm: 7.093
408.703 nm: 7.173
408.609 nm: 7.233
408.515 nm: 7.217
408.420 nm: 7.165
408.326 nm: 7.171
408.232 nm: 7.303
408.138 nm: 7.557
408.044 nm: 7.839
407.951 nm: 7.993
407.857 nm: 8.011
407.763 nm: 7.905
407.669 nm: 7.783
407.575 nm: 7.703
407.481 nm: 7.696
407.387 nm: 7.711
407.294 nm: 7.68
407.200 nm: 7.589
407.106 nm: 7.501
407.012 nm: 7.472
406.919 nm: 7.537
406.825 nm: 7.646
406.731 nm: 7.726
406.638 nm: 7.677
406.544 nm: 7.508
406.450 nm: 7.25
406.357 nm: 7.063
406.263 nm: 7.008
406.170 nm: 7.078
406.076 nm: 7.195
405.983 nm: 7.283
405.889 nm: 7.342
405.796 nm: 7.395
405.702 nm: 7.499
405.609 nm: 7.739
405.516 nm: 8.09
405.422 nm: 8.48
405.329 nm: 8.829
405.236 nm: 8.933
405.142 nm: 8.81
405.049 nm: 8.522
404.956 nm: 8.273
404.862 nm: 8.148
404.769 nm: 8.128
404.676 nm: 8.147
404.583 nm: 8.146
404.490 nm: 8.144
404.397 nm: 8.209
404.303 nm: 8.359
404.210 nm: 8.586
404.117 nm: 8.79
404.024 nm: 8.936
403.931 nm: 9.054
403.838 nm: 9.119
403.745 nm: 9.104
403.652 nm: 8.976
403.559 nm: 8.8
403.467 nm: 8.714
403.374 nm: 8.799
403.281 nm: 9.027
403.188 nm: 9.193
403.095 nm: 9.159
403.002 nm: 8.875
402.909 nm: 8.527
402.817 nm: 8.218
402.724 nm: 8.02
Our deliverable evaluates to 0.366 nm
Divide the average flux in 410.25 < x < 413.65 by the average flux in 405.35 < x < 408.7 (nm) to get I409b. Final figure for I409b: 0.94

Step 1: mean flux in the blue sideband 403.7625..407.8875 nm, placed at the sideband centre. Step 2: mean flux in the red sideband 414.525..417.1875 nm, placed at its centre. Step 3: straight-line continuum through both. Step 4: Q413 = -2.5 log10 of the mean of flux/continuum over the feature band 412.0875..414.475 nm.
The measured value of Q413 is 0.06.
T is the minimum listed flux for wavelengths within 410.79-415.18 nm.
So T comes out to 6.197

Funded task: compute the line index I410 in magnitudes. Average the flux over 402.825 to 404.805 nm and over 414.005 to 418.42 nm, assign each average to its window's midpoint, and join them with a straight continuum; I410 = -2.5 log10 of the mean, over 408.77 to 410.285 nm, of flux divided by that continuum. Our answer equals 0.18 mag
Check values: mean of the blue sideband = 8.7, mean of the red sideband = 7.45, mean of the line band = 6.91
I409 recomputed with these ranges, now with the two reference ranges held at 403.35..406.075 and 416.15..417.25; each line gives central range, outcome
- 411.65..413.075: 0.04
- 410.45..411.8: 0.15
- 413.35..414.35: 0.08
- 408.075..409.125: 0.11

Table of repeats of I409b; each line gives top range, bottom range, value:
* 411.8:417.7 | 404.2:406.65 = 0.93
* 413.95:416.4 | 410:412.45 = 1.08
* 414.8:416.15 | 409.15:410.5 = 1.15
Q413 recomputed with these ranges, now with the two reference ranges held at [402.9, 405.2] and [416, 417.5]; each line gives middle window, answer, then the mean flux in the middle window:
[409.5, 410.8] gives 0.220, 6.55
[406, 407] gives 0.142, 7.37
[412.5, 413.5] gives 0.049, 7.38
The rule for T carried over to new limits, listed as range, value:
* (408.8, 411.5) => 5.905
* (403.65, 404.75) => 8.144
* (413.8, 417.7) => 6.61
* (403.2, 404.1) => 8.714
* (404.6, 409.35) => 7.008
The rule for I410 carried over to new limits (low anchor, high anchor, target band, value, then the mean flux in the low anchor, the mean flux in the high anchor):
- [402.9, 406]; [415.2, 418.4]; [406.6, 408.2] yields 0.07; 8.48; 7.4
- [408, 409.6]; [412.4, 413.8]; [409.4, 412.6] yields 0.03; 7.15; 7.25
